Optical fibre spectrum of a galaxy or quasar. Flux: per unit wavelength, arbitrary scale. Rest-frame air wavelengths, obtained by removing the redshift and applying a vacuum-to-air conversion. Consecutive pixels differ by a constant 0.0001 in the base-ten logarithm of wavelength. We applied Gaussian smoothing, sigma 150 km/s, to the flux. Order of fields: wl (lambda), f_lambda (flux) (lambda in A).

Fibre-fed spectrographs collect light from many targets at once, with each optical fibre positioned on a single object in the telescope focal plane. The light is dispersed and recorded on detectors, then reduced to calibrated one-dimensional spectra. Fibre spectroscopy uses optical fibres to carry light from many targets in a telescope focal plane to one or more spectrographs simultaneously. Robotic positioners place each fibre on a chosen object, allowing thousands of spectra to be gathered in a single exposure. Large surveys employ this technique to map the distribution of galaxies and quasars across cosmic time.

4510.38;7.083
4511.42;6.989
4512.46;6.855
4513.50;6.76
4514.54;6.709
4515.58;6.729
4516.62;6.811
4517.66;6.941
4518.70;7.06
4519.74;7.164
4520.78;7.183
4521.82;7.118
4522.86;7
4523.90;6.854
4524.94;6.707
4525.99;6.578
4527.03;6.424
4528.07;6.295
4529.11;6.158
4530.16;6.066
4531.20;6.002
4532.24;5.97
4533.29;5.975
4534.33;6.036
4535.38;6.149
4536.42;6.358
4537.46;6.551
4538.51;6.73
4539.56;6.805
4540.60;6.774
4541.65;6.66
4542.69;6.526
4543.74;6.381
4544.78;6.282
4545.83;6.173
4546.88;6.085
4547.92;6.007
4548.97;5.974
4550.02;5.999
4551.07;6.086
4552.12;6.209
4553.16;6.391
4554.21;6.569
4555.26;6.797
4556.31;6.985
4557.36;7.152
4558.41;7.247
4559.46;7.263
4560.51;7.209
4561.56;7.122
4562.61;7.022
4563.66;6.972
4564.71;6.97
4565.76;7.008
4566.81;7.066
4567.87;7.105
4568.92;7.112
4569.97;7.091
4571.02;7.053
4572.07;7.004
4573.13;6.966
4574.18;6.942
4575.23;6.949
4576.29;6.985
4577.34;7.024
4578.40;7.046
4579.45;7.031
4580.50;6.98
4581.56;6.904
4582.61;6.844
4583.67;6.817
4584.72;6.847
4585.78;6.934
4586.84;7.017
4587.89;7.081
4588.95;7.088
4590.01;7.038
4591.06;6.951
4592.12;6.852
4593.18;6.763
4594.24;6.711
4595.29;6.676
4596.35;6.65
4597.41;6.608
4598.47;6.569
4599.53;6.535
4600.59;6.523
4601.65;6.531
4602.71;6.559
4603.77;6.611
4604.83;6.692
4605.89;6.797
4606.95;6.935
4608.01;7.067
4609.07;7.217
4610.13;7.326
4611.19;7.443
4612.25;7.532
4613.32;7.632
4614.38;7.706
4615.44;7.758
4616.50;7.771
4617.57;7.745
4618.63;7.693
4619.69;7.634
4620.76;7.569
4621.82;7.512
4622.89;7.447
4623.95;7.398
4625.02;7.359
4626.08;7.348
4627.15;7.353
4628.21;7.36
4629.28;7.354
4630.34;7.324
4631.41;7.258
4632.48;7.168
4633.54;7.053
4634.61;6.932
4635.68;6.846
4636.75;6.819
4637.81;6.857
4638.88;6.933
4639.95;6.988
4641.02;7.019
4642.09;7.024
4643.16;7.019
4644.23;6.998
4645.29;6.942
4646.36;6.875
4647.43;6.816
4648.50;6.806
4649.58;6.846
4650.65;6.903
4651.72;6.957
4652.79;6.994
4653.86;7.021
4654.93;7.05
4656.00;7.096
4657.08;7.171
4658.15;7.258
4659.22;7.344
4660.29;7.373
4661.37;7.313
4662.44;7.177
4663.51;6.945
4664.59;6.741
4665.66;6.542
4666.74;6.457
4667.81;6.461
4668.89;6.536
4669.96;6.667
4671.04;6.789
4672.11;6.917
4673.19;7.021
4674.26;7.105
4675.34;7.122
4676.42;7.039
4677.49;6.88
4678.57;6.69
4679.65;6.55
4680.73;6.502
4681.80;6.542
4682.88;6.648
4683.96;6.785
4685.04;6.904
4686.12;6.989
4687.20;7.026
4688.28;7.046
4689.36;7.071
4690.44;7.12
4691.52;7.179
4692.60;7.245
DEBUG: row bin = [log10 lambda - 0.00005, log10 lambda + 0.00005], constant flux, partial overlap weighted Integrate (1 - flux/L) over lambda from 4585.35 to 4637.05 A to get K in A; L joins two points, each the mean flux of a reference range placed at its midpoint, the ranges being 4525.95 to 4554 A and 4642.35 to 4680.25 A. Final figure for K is -3.6 A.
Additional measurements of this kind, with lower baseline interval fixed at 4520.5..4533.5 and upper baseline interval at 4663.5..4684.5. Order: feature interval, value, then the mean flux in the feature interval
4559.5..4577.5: -1.3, 7.04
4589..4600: -0.2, 6.75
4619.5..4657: -2.4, 7.1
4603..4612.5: -0.6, 7.05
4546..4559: 0.1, 6.45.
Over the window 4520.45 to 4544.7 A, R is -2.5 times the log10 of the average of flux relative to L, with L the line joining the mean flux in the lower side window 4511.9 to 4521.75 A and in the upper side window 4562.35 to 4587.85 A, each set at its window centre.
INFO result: 0.074 mag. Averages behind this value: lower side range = 6.92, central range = 6.48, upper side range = 6.99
